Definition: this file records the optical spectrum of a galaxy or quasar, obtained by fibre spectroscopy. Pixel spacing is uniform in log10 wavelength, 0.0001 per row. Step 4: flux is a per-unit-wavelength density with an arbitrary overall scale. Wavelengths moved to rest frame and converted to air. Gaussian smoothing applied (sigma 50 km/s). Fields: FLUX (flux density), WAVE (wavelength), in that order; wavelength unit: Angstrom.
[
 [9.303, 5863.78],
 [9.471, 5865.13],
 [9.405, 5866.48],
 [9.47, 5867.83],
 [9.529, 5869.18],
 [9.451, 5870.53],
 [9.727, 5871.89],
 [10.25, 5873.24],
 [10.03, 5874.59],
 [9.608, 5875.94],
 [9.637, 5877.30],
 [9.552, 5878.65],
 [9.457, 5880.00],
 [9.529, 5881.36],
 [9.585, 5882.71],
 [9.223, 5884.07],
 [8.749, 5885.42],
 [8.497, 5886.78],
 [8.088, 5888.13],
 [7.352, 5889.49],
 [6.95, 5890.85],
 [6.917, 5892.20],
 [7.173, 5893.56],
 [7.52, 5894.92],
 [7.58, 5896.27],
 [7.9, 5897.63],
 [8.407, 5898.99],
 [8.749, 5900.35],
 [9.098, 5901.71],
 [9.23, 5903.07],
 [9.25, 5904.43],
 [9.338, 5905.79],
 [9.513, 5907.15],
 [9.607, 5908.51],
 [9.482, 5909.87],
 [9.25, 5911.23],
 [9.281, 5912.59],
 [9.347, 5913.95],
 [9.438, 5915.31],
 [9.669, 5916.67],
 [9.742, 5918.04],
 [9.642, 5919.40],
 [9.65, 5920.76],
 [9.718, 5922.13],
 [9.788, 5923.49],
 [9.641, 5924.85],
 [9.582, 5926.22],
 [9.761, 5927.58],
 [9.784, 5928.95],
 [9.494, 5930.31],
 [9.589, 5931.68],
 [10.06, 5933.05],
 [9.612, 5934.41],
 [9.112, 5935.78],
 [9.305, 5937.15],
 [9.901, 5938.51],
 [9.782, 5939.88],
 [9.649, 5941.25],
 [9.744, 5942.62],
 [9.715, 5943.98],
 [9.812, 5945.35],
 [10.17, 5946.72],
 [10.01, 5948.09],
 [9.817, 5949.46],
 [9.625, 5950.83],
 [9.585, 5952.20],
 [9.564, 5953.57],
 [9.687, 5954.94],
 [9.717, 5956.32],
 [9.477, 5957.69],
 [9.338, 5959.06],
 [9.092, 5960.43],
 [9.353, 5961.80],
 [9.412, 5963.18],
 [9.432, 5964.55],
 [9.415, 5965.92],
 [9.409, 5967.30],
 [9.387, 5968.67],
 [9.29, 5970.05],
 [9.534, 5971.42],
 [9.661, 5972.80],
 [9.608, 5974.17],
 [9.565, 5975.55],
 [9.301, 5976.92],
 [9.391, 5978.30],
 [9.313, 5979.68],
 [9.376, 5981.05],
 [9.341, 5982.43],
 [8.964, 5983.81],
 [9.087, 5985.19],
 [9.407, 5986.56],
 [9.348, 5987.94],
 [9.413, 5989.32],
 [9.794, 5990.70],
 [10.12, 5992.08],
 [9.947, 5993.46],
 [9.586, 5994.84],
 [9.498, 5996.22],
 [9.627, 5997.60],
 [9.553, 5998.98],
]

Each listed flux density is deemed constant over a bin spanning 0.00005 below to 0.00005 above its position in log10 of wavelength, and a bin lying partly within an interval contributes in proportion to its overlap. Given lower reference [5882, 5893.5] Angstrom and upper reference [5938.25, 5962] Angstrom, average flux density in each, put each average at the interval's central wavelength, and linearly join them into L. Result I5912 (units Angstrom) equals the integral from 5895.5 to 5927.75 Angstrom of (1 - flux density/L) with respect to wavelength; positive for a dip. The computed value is -2.02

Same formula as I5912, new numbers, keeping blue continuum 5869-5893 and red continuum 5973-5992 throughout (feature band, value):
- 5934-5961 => -1.1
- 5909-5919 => -0.4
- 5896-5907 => 0.4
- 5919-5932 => -0.7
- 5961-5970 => 0.0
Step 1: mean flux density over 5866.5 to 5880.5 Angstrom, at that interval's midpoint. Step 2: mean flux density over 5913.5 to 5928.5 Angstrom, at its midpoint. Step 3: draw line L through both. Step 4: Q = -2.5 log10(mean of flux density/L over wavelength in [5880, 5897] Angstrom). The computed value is 0.184 mag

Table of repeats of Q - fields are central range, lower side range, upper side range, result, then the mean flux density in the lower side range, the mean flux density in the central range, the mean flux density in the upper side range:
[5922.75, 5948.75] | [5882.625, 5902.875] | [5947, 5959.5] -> -0.06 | 8.1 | 9.71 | 9.67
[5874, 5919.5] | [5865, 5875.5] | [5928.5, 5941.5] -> 0.09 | 9.68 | 8.88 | 9.62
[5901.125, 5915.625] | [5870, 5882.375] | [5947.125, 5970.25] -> 0.03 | 9.69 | 9.35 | 9.52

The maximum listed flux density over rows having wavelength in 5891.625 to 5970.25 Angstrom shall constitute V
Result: 10.17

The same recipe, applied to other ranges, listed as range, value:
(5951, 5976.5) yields 9.717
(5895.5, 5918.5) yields 9.742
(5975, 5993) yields 10.12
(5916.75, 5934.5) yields 10.06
